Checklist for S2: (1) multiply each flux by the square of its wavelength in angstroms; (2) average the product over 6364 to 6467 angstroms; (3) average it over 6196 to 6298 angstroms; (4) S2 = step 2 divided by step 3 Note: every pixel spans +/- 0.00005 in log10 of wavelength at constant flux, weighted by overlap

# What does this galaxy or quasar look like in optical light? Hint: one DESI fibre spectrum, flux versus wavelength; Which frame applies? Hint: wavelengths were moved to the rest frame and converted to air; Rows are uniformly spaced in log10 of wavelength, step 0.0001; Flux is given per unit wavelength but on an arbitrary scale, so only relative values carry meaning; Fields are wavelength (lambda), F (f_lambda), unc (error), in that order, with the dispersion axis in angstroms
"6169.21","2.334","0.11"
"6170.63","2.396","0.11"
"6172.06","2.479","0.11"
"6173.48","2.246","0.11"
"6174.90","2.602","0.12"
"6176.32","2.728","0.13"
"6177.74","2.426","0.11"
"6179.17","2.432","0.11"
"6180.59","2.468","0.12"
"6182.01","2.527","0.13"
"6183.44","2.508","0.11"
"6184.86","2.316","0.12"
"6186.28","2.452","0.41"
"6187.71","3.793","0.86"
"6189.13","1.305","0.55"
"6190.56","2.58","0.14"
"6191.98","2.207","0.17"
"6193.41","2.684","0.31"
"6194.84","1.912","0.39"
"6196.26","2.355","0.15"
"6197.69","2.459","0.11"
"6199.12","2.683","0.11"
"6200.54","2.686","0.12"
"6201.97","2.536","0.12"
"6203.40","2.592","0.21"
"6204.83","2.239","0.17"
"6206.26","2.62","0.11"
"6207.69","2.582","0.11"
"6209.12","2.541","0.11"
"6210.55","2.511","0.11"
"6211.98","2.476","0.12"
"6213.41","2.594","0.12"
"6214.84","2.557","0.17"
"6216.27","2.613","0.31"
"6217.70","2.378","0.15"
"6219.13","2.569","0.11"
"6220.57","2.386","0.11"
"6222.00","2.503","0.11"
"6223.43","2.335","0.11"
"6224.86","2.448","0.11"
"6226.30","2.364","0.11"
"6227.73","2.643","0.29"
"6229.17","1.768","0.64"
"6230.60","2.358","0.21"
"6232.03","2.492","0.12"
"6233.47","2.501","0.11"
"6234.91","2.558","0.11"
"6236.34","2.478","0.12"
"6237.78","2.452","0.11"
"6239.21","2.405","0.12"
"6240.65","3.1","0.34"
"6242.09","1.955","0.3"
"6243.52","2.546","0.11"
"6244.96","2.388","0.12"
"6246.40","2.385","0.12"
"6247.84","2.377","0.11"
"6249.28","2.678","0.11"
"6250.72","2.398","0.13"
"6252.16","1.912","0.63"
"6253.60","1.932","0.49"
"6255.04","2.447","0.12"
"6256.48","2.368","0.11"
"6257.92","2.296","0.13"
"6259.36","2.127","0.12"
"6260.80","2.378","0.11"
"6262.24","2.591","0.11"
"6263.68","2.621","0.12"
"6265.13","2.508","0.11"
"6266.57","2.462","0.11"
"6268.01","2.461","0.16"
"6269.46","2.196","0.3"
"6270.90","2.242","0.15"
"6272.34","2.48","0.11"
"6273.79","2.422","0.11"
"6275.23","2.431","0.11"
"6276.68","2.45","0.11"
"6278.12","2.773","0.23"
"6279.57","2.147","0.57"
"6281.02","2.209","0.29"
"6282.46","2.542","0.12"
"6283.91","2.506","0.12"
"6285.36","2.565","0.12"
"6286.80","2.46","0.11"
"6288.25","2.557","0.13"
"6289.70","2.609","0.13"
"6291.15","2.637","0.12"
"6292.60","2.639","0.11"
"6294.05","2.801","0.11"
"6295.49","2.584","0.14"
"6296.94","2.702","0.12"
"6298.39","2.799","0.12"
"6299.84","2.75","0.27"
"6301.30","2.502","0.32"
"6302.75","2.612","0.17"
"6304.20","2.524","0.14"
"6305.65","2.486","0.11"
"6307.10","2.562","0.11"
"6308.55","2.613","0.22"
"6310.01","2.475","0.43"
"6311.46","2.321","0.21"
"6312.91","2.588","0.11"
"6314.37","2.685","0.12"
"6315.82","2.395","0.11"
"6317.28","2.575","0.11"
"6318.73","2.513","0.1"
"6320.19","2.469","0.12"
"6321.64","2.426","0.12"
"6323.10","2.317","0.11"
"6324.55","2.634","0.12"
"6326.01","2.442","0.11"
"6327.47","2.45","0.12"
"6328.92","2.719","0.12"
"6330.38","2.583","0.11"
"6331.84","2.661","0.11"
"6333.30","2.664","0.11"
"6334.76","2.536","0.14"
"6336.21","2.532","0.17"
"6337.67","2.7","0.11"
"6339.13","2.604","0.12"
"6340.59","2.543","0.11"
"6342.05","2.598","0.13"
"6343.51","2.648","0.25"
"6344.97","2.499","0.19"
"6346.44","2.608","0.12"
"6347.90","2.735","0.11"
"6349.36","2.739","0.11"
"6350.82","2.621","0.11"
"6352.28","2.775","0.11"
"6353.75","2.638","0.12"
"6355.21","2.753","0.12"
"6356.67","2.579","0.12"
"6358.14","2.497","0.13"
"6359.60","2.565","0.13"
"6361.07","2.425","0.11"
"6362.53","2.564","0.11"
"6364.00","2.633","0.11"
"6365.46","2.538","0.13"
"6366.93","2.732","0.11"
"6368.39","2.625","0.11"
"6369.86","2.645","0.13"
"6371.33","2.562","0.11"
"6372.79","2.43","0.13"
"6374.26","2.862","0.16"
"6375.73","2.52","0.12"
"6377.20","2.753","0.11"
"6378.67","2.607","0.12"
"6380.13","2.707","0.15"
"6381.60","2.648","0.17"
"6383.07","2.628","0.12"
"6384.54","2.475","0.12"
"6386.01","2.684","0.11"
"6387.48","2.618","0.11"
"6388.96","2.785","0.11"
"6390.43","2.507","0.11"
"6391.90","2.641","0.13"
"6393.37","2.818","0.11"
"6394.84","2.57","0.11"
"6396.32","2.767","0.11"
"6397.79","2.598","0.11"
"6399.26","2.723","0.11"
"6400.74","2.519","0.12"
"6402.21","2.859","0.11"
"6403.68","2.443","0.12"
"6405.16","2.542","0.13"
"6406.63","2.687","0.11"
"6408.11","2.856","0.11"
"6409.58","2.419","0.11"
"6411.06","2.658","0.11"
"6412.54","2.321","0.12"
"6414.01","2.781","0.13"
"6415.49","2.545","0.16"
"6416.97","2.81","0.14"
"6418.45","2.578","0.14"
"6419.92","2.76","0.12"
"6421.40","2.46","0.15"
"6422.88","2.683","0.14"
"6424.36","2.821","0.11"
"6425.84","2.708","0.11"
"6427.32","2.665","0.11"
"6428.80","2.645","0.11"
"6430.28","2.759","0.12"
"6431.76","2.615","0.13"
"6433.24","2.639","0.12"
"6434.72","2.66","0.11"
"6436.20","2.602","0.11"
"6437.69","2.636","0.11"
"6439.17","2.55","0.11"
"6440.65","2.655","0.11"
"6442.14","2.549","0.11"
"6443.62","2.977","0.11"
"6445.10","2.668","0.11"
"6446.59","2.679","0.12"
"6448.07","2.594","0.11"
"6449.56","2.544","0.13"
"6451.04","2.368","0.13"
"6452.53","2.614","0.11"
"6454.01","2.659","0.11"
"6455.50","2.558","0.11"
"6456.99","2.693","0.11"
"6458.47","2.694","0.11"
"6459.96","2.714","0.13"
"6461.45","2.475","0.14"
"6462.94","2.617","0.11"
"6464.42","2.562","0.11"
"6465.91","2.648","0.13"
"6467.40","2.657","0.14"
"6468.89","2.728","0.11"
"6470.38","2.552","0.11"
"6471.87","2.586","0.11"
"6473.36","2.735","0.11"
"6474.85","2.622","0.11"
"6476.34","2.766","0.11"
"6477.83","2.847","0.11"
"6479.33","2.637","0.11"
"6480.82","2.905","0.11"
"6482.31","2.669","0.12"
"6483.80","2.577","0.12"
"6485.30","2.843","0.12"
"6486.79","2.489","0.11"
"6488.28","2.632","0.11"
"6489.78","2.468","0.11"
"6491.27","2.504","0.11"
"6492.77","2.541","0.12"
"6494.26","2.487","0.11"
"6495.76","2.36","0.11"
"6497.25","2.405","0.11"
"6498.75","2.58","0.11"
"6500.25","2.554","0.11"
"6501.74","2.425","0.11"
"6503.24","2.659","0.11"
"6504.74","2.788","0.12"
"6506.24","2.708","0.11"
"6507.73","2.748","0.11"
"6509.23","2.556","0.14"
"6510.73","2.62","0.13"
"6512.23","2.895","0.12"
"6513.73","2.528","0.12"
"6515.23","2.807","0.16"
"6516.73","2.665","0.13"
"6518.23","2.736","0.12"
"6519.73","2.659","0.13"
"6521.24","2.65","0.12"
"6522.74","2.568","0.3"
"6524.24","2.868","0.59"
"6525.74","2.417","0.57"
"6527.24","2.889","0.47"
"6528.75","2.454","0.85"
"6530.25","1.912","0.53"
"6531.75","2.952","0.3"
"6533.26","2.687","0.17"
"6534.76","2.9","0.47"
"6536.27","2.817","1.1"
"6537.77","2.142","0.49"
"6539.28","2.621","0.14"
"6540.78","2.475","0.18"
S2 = 1.1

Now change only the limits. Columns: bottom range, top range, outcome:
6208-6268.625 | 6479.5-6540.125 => 1.17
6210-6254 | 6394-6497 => 1.16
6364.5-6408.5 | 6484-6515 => 1.02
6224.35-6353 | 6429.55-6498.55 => 1.11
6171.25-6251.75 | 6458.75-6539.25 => 1.17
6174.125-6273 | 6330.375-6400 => 1.13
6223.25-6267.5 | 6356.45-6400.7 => 1.14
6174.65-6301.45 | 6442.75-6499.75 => 1.14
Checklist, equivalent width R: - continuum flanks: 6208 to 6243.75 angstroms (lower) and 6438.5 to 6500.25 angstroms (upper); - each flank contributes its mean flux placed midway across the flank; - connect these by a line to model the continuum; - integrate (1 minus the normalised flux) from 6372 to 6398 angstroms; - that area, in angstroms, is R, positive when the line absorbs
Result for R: -0.83 angstroms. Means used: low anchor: 2.46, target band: 2.65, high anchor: 2.62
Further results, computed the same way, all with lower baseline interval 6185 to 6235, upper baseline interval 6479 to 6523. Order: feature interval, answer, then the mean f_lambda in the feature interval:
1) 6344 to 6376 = -0.9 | 2.62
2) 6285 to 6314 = -0.9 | 2.59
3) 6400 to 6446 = -1.2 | 2.65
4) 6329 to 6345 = -0.5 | 2.61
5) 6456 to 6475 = -0.2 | 2.64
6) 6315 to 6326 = 0.2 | 2.48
